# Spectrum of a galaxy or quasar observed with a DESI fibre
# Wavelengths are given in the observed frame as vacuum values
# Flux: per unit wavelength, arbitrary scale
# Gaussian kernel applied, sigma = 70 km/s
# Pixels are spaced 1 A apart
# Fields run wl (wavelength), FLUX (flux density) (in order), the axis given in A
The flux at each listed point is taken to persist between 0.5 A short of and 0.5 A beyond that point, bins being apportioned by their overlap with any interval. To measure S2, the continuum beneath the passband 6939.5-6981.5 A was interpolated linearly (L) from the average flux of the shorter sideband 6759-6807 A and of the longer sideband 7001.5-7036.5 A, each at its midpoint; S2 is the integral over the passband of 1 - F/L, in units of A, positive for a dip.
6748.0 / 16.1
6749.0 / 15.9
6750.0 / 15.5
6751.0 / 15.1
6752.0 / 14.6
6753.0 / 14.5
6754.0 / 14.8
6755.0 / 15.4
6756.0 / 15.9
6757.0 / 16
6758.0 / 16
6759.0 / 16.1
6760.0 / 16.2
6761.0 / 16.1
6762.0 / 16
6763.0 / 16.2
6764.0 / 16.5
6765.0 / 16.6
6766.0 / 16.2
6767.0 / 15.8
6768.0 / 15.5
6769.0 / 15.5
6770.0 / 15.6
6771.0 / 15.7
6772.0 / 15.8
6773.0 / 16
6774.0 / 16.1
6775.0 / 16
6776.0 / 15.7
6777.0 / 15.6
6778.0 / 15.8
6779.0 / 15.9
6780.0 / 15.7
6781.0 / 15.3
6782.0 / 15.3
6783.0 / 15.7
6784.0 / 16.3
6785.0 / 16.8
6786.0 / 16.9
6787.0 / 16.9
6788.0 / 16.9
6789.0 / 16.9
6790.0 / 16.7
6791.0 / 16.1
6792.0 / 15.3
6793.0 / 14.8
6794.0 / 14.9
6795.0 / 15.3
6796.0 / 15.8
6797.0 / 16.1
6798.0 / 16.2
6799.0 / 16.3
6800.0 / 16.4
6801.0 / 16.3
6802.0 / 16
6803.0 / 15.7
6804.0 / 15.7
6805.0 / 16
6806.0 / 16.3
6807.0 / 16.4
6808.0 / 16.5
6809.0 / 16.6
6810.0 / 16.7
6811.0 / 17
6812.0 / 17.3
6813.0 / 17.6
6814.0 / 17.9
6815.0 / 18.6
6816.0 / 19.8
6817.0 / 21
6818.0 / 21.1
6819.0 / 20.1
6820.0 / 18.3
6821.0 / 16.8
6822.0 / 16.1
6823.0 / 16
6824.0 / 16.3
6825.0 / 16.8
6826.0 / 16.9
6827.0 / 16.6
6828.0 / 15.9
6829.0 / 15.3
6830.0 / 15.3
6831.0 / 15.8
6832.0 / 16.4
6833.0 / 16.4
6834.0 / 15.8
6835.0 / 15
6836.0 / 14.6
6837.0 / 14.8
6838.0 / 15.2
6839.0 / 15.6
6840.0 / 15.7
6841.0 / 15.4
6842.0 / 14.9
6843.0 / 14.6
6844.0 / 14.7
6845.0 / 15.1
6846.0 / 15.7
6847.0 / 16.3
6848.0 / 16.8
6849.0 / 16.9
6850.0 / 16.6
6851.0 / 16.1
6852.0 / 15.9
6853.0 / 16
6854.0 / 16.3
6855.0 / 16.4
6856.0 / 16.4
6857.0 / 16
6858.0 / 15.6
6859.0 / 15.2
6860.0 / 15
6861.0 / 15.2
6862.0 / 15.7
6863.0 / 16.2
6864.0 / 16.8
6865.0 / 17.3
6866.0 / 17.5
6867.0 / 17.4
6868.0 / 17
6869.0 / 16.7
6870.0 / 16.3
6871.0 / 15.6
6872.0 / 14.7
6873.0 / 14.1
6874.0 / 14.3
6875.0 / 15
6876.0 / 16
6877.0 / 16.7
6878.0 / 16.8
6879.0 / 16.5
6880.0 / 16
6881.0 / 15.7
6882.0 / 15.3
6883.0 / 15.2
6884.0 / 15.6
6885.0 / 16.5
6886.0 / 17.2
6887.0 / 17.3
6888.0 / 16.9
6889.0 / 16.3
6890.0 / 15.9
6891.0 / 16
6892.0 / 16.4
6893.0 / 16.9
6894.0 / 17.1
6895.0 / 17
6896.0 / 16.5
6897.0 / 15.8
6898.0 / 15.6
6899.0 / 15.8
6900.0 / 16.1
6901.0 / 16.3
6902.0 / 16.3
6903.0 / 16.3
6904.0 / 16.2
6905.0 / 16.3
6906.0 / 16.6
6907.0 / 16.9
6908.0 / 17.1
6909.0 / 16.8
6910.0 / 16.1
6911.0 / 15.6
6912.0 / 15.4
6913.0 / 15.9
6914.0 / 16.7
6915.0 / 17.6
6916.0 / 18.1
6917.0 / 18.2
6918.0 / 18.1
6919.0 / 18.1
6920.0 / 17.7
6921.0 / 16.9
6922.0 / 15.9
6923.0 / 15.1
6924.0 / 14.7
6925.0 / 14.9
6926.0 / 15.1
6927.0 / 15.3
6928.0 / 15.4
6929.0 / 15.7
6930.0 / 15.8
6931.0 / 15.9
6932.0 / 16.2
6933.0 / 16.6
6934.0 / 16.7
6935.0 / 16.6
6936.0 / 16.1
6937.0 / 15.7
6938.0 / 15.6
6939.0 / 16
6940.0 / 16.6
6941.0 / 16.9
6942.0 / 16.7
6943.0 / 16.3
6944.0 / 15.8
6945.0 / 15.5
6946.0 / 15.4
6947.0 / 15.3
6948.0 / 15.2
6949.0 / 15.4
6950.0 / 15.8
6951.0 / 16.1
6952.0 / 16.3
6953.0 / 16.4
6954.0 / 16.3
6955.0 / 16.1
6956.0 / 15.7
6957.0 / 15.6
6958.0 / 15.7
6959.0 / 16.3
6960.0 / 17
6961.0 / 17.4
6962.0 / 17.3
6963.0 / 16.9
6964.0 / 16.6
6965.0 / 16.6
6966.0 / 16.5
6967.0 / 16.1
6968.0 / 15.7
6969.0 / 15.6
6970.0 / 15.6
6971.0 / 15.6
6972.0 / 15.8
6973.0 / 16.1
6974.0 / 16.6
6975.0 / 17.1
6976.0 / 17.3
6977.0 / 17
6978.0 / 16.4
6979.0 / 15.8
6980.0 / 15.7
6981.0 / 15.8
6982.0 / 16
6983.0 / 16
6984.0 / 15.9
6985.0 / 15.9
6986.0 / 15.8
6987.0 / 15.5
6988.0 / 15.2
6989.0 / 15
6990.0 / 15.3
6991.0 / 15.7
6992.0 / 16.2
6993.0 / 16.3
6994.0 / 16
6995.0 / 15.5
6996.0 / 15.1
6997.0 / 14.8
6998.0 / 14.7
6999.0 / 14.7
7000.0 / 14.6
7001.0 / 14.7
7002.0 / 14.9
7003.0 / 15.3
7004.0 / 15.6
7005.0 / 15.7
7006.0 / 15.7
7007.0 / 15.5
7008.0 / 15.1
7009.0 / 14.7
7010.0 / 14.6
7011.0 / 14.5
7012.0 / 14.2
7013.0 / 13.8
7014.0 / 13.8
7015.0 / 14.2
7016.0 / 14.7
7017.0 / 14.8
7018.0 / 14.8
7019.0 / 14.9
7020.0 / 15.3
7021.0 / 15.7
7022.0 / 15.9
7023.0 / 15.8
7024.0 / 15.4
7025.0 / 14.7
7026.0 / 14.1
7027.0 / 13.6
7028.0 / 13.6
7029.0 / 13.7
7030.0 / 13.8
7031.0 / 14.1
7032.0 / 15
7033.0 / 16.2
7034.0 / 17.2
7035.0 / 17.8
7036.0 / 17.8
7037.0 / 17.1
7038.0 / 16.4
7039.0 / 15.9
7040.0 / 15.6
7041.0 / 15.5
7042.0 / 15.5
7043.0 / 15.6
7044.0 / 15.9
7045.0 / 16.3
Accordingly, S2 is -2.5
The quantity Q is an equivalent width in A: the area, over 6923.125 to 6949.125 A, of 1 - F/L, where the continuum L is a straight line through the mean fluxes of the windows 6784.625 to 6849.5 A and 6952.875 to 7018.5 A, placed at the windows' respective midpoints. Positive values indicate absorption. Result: 0.1 A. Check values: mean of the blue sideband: 16.4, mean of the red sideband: 15.7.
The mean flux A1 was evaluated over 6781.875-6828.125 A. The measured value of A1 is 16.8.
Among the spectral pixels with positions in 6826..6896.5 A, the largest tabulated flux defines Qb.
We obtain 17.5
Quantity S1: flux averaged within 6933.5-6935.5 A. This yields 16.6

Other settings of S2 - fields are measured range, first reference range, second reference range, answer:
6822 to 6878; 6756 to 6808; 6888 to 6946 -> 1.0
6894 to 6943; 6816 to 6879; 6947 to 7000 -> -0.8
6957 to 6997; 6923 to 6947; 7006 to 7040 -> -1.5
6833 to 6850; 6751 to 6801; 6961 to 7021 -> 0.3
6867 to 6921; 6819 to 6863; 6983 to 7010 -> -2.2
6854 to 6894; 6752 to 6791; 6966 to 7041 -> -1.0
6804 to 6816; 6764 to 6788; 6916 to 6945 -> -0.8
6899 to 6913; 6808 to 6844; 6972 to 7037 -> -0.2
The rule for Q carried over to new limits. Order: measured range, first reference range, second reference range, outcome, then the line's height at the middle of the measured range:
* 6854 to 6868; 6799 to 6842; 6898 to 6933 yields 0.2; 16.5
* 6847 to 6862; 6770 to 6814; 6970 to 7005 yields 0.0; 16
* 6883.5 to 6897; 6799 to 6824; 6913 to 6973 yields 0.1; 16.6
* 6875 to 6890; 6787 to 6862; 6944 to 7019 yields -0.2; 16.1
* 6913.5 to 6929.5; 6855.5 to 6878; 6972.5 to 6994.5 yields -0.5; 16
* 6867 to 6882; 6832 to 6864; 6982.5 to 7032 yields -0.2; 15.6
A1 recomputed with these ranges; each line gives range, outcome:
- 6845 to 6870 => 16.3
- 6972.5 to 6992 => 16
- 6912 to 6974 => 16.2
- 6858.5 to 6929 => 16.2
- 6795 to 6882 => 16.3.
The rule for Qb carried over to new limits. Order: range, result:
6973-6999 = 17.3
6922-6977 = 17.4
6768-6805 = 16.9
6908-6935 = 18.2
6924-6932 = 16.2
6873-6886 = 17.2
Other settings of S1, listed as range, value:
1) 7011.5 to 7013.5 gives 14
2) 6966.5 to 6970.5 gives 15.8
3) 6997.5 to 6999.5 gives 14.7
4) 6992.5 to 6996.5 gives 15.7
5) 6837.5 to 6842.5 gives 15.4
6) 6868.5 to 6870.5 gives 16.5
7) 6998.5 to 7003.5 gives 14.8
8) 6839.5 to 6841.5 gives 15.6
